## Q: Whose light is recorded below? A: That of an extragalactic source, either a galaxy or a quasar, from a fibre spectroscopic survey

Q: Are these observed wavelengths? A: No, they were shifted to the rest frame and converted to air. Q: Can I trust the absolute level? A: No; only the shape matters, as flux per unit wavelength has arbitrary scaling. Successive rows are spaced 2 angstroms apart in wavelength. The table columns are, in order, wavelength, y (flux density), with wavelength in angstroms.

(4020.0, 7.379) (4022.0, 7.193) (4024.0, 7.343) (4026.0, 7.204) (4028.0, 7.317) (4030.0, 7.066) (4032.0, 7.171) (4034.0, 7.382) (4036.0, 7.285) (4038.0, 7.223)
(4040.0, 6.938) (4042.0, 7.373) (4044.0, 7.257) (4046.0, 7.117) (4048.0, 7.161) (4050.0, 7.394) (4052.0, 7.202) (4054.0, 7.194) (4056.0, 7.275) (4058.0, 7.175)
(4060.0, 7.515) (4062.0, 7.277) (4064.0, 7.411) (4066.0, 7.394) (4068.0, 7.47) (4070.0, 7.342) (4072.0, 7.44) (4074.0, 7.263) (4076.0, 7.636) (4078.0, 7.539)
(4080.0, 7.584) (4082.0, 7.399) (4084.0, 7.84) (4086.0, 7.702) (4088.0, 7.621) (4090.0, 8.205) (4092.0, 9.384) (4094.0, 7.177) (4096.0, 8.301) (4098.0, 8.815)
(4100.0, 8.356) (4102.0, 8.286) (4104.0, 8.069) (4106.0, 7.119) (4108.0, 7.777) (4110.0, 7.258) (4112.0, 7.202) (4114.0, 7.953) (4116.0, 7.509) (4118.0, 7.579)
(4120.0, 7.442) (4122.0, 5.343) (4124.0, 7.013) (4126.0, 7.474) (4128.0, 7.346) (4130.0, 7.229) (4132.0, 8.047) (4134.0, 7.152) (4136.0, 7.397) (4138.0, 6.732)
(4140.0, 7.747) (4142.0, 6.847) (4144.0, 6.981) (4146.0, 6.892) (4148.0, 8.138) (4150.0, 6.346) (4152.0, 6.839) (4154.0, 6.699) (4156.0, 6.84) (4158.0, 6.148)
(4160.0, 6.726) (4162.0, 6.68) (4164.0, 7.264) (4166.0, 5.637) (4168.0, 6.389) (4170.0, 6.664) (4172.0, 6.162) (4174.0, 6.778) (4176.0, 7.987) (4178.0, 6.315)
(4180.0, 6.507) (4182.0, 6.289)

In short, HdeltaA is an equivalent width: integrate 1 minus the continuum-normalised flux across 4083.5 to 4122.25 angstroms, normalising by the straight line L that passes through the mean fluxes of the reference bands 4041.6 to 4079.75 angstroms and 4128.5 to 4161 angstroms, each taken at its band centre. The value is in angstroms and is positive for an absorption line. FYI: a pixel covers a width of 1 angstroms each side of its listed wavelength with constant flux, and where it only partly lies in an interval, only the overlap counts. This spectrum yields -3.2 angstroms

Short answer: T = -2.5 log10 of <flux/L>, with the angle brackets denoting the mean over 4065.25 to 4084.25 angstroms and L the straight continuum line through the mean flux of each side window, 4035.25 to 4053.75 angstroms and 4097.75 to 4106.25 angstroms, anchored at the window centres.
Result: 0.03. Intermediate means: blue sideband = 7.21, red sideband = 8.16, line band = 7.48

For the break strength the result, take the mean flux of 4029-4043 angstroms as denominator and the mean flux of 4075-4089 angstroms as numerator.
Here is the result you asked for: 1.06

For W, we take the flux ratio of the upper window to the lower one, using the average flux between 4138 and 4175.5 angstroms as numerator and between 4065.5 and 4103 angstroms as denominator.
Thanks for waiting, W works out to 0.87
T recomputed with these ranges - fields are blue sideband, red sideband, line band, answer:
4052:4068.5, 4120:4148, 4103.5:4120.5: -0.05 mag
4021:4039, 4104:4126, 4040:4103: -0.05 mag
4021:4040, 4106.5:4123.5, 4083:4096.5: -0.11 mag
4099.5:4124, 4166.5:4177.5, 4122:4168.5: 0.02 mag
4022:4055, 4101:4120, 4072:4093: -0.05 mag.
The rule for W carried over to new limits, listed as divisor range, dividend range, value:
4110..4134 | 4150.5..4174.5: 0.90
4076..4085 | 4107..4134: 0.96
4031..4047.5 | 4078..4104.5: 1.11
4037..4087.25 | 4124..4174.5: 0.94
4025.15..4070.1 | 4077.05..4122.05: 1.07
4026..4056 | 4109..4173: 0.97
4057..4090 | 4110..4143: 0.97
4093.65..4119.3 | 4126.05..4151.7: 0.93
